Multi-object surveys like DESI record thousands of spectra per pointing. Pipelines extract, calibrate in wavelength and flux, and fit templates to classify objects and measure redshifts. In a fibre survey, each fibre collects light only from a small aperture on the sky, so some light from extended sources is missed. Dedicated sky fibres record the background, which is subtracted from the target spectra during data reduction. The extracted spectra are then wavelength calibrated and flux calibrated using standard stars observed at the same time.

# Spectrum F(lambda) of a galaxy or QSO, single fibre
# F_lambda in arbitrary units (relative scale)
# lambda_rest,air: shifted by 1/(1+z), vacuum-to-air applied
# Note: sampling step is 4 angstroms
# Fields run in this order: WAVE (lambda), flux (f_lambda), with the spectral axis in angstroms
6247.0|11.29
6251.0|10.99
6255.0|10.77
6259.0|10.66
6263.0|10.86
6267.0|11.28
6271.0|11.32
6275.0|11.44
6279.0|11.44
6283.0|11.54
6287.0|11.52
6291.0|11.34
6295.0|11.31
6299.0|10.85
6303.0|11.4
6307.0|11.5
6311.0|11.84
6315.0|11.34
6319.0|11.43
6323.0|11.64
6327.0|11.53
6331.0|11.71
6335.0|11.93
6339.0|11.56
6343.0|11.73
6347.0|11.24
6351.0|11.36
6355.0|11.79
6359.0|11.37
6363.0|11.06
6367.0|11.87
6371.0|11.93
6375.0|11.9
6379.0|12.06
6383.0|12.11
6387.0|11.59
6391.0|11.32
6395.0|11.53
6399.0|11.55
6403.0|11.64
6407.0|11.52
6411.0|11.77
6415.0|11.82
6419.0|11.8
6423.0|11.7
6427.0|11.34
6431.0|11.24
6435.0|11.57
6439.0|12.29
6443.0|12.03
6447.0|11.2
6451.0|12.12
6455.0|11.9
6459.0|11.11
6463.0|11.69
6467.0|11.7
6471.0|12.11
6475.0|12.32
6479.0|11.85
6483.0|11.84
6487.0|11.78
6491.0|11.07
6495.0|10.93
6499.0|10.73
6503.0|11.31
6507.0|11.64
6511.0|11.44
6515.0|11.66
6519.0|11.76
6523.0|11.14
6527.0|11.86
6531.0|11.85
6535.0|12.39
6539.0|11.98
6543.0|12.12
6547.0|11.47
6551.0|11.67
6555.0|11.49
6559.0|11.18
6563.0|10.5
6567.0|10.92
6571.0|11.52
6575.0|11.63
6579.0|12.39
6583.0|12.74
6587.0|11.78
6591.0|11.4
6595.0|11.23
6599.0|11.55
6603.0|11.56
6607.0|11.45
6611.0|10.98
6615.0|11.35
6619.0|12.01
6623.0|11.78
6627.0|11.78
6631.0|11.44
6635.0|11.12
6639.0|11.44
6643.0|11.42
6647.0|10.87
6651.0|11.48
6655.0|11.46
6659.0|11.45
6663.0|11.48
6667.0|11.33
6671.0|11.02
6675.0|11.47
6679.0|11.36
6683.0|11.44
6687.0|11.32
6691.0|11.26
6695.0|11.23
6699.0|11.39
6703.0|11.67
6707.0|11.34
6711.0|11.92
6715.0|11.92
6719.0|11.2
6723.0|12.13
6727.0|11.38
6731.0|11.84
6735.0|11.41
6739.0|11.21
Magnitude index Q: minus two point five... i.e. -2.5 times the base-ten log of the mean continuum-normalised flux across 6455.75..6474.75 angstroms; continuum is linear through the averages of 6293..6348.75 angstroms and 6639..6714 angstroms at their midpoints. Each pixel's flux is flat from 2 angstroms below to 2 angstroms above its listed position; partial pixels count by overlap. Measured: -0.03 mag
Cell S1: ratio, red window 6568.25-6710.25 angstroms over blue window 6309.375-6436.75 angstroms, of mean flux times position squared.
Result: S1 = 1.07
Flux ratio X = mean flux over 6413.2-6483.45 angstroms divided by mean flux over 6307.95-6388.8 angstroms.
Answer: 1.01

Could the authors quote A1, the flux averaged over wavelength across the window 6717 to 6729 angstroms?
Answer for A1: 11.6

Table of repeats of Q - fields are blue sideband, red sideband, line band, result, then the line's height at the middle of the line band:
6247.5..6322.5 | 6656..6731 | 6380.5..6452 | -0.03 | 11.3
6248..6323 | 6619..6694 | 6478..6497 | -0.01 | 11.3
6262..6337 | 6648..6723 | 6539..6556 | -0.03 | 11.4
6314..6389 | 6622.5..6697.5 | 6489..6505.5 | 0.05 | 11.5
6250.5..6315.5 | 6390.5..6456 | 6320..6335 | -0.02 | 11.4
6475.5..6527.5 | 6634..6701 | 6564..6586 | -0.03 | 11.4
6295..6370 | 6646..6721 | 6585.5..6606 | -0.01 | 11.4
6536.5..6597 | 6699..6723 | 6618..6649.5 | 0.01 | 11.6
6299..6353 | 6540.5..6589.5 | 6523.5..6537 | -0.03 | 11.6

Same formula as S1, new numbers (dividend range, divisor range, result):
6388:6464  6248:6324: 1.08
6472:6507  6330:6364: 1.04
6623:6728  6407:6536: 1.05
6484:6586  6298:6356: 1.07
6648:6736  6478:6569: 1.05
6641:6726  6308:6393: 1.09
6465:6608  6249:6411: 1.08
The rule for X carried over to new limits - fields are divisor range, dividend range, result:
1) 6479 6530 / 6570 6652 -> 1.01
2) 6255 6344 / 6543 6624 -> 1.01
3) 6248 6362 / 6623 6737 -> 1.01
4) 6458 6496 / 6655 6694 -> 0.97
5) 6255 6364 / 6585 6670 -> 1.00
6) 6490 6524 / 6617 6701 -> 1.01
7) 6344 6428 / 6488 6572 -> 0.98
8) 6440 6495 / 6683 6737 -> 0.98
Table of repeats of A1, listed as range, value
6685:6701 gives 11.3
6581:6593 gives 12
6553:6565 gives 11.1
